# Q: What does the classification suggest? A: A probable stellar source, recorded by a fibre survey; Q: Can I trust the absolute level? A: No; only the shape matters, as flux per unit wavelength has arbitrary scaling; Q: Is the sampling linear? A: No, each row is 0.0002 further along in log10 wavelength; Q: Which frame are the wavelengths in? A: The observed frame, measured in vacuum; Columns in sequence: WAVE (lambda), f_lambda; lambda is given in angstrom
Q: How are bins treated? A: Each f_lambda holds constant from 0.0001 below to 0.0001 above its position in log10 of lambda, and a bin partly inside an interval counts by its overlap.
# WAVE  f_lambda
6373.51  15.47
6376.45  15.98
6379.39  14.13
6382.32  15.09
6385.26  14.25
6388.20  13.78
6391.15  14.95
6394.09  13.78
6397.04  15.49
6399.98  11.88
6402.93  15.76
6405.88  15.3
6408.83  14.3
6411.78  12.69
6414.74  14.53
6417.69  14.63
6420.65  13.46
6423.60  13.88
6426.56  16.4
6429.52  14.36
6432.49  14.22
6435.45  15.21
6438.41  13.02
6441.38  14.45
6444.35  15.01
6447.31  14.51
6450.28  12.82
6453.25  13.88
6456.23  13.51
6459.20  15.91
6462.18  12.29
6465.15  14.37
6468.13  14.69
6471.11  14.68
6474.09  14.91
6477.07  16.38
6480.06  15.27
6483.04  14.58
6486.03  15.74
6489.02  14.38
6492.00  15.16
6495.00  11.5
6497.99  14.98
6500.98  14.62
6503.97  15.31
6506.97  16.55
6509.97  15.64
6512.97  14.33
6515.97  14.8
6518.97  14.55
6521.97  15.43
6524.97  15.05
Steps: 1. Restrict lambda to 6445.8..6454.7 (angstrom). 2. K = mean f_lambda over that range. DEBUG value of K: 13.8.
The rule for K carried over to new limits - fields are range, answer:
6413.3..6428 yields 14.6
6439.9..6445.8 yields 14.7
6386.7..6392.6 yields 14.3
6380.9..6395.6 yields 14.4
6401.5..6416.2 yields 14.5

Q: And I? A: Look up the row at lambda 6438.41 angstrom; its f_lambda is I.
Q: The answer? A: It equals 13.02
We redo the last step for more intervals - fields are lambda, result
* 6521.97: 15.43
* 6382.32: 15.09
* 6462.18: 12.29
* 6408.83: 14.3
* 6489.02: 14.38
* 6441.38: 14.45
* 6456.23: 13.51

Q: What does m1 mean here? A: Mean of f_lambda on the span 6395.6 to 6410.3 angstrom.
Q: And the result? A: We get 14.5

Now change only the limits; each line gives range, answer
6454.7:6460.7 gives 14.7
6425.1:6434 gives 15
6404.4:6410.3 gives 14.8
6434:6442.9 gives 14.2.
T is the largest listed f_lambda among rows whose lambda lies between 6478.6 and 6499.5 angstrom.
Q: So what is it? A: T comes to 15.74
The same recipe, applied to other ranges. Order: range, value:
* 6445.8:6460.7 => 15.91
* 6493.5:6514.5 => 16.55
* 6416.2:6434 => 16.4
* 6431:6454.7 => 15.21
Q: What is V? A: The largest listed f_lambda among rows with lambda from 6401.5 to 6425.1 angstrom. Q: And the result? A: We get 15.76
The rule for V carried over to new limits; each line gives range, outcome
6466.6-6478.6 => 16.38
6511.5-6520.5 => 14.8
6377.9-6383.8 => 15.09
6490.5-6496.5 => 15.16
